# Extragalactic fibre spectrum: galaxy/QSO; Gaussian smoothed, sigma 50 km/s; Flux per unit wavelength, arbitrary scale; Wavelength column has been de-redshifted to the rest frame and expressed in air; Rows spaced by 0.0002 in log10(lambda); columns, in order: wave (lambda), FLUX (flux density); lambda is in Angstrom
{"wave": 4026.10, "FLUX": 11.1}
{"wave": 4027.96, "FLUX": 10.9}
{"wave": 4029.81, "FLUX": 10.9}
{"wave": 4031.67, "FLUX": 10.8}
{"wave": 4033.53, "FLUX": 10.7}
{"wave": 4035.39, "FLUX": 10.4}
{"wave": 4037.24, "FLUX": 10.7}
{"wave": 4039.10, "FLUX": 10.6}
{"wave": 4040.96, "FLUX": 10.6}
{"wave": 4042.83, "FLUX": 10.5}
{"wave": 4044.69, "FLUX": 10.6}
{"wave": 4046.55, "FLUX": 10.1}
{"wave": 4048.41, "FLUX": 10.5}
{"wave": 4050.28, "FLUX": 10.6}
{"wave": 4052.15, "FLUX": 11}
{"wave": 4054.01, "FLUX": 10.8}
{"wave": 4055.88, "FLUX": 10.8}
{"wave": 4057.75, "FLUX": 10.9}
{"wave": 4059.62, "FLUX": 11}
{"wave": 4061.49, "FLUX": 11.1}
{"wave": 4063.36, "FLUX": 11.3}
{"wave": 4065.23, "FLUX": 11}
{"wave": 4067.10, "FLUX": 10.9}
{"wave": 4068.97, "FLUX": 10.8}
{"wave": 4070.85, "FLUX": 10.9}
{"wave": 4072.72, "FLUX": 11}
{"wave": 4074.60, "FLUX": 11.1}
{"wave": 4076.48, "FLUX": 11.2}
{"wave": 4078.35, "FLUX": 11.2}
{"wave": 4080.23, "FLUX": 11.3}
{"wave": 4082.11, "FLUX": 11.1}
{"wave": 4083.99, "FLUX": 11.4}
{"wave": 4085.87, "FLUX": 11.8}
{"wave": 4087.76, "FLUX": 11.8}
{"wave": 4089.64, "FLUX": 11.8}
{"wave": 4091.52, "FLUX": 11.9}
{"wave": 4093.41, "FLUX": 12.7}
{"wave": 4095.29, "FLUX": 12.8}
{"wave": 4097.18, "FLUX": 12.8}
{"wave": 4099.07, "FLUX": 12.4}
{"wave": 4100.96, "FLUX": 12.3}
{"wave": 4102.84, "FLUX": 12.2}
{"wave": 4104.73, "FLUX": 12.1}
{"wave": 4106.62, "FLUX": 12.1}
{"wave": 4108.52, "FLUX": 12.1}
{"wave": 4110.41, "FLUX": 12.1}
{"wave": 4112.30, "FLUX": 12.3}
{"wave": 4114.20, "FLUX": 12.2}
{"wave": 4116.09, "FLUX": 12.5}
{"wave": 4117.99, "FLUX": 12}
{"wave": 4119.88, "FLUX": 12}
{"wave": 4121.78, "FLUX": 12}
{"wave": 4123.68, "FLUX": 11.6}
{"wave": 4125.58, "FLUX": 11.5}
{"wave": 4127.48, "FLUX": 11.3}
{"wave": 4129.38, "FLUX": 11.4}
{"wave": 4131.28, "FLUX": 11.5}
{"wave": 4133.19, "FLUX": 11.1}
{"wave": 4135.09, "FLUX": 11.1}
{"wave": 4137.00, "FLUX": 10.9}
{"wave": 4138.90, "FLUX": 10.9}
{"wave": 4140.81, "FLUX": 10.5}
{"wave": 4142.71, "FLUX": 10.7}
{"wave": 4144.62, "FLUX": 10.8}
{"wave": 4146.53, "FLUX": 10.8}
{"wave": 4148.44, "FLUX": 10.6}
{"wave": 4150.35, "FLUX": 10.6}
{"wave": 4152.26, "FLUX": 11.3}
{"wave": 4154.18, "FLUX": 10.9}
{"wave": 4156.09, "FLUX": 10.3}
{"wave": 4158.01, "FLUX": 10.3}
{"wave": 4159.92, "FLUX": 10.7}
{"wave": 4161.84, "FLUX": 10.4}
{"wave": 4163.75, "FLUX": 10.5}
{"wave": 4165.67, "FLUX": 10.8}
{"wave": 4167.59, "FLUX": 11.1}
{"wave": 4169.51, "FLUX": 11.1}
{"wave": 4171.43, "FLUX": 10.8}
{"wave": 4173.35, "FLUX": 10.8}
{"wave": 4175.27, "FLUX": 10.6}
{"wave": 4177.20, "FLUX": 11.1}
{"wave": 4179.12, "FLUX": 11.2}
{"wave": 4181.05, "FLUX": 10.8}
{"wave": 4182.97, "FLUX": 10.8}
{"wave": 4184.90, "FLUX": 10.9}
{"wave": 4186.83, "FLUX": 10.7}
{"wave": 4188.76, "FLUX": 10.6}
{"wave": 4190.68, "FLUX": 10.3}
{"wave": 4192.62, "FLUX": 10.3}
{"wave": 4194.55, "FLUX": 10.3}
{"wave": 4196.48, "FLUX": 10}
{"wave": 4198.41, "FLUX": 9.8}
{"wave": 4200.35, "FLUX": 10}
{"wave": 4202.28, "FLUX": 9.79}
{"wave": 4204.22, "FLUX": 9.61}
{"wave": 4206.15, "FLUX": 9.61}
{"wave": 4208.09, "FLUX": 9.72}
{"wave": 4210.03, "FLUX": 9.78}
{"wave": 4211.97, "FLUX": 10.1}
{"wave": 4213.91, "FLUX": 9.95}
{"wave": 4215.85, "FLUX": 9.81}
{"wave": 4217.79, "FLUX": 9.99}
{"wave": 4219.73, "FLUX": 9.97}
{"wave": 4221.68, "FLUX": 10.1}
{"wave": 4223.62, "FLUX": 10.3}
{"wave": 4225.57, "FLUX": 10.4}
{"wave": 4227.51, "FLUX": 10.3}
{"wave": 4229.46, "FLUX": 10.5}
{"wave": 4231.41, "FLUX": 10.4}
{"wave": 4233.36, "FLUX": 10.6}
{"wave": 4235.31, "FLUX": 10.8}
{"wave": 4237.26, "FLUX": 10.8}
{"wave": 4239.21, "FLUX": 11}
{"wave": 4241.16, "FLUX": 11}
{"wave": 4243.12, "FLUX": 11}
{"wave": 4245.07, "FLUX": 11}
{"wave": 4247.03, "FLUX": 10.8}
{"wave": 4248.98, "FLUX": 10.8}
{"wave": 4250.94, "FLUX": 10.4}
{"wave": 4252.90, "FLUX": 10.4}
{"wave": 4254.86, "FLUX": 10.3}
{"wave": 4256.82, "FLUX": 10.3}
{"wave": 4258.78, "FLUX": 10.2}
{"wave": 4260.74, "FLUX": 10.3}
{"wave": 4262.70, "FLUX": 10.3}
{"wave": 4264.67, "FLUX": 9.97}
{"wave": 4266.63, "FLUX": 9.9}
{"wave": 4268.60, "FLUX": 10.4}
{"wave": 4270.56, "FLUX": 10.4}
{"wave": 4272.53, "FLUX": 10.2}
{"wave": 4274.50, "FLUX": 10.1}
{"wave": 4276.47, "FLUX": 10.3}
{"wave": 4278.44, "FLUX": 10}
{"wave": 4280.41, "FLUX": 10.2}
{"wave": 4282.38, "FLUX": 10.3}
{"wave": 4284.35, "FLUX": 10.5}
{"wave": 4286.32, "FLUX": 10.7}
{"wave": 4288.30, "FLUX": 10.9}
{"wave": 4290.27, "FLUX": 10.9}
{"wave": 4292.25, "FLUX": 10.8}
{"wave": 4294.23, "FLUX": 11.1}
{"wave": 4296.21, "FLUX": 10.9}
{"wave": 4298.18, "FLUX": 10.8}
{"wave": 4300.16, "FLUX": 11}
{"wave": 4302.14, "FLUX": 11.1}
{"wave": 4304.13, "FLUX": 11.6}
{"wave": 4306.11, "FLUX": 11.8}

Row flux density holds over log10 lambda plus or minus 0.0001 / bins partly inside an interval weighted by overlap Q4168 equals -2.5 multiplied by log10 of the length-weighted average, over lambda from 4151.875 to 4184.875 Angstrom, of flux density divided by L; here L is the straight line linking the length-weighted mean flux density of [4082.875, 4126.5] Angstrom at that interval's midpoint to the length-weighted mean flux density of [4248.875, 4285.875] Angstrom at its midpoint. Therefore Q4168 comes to 0.06 mag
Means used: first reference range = 12.1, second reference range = 10.3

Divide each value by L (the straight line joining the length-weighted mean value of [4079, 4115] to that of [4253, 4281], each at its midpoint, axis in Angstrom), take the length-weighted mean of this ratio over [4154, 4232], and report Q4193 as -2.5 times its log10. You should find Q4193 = 0.065 mag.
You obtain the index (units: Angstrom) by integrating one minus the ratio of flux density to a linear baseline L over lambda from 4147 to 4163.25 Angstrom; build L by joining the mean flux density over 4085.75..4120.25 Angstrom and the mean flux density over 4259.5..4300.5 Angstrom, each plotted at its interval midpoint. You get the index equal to 1.5 Angstrom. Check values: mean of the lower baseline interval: 12.2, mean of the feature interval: 10.6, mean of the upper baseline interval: 10.5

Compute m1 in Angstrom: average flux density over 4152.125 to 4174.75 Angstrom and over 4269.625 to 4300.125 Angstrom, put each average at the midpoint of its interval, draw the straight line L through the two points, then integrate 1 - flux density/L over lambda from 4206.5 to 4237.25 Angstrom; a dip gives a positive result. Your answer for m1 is 1.3 Angstrom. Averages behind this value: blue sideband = 10.7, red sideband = 10.6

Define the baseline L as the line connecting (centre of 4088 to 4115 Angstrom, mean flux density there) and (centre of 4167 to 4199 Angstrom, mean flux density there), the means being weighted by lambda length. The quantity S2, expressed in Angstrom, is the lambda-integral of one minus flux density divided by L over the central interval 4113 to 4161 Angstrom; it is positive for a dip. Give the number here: 1.6 Angstrom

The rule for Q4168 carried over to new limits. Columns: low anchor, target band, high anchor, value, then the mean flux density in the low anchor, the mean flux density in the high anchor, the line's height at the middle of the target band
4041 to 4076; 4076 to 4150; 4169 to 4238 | -0.10 mag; 10.8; 10.3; 10.6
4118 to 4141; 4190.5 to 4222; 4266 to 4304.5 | 0.11 mag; 11.4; 10.6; 11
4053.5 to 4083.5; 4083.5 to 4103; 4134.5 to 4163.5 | -0.12 mag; 11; 10.7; 10.9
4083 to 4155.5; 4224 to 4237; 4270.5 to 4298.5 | 0.04 mag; 11.6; 10.5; 10.9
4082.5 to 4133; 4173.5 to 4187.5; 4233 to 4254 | 0.05 mag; 12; 10.8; 11.3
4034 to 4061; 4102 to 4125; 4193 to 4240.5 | -0.16 mag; 10.7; 10.2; 10.5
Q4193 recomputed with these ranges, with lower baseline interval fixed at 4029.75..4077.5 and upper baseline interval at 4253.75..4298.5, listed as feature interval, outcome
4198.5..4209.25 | 0.085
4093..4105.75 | -0.164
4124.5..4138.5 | -0.057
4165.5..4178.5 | -0.032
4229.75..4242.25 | -0.027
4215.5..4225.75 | 0.045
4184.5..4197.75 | 0.016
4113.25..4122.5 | -0.139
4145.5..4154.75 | -0.020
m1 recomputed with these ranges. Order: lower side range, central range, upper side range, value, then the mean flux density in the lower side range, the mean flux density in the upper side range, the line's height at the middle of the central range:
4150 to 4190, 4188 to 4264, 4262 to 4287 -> 1.4 Angstrom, 10.8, 10.2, 10.5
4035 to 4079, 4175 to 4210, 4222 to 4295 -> 0.9 Angstrom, 10.8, 10.5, 10.6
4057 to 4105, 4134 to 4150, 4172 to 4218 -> 0.1 Angstrom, 11.6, 10.3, 10.9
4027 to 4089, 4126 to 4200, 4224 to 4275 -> -0.5 Angstrom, 10.9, 10.5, 10.7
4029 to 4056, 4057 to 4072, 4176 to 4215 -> -0.6 Angstrom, 10.6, 10.3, 10.6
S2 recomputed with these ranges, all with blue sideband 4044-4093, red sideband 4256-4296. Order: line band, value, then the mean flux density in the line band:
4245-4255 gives -0.1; 10.6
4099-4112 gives -1.4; 12.2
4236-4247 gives -0.4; 10.9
